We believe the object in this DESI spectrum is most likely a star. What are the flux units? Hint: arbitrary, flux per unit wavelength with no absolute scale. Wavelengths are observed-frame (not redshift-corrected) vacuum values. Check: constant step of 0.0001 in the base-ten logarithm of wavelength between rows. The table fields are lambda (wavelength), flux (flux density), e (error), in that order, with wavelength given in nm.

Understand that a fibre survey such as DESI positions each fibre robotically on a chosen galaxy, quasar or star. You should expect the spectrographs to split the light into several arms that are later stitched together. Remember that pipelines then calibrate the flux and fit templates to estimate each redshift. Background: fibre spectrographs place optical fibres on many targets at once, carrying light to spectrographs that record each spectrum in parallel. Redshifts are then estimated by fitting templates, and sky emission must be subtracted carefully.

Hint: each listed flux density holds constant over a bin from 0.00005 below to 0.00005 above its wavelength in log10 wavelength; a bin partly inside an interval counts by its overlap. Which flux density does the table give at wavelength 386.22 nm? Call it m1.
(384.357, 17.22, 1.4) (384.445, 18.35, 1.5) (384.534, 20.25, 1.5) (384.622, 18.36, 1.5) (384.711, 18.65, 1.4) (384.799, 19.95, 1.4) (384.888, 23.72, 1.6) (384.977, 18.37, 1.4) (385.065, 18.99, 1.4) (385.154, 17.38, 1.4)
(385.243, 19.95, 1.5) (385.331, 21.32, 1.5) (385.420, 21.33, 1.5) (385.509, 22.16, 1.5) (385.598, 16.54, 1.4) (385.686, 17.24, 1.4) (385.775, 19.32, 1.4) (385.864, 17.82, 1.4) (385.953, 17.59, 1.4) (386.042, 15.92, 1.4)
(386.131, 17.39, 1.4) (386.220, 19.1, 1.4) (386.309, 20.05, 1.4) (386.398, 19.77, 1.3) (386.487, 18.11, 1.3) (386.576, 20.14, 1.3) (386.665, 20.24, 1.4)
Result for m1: 19.1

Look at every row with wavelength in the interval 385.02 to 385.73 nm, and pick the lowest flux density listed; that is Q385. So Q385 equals 16.54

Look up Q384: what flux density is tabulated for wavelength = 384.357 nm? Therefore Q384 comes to 17.22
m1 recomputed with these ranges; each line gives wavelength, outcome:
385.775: 19.32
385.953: 17.59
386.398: 19.77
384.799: 19.95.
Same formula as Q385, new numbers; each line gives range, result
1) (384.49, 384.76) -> 18.36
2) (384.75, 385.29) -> 17.38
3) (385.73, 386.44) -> 15.92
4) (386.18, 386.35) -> 19.1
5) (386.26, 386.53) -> 18.11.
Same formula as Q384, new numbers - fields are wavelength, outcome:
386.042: 15.92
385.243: 19.95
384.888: 23.72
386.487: 18.11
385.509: 22.16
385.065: 18.99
